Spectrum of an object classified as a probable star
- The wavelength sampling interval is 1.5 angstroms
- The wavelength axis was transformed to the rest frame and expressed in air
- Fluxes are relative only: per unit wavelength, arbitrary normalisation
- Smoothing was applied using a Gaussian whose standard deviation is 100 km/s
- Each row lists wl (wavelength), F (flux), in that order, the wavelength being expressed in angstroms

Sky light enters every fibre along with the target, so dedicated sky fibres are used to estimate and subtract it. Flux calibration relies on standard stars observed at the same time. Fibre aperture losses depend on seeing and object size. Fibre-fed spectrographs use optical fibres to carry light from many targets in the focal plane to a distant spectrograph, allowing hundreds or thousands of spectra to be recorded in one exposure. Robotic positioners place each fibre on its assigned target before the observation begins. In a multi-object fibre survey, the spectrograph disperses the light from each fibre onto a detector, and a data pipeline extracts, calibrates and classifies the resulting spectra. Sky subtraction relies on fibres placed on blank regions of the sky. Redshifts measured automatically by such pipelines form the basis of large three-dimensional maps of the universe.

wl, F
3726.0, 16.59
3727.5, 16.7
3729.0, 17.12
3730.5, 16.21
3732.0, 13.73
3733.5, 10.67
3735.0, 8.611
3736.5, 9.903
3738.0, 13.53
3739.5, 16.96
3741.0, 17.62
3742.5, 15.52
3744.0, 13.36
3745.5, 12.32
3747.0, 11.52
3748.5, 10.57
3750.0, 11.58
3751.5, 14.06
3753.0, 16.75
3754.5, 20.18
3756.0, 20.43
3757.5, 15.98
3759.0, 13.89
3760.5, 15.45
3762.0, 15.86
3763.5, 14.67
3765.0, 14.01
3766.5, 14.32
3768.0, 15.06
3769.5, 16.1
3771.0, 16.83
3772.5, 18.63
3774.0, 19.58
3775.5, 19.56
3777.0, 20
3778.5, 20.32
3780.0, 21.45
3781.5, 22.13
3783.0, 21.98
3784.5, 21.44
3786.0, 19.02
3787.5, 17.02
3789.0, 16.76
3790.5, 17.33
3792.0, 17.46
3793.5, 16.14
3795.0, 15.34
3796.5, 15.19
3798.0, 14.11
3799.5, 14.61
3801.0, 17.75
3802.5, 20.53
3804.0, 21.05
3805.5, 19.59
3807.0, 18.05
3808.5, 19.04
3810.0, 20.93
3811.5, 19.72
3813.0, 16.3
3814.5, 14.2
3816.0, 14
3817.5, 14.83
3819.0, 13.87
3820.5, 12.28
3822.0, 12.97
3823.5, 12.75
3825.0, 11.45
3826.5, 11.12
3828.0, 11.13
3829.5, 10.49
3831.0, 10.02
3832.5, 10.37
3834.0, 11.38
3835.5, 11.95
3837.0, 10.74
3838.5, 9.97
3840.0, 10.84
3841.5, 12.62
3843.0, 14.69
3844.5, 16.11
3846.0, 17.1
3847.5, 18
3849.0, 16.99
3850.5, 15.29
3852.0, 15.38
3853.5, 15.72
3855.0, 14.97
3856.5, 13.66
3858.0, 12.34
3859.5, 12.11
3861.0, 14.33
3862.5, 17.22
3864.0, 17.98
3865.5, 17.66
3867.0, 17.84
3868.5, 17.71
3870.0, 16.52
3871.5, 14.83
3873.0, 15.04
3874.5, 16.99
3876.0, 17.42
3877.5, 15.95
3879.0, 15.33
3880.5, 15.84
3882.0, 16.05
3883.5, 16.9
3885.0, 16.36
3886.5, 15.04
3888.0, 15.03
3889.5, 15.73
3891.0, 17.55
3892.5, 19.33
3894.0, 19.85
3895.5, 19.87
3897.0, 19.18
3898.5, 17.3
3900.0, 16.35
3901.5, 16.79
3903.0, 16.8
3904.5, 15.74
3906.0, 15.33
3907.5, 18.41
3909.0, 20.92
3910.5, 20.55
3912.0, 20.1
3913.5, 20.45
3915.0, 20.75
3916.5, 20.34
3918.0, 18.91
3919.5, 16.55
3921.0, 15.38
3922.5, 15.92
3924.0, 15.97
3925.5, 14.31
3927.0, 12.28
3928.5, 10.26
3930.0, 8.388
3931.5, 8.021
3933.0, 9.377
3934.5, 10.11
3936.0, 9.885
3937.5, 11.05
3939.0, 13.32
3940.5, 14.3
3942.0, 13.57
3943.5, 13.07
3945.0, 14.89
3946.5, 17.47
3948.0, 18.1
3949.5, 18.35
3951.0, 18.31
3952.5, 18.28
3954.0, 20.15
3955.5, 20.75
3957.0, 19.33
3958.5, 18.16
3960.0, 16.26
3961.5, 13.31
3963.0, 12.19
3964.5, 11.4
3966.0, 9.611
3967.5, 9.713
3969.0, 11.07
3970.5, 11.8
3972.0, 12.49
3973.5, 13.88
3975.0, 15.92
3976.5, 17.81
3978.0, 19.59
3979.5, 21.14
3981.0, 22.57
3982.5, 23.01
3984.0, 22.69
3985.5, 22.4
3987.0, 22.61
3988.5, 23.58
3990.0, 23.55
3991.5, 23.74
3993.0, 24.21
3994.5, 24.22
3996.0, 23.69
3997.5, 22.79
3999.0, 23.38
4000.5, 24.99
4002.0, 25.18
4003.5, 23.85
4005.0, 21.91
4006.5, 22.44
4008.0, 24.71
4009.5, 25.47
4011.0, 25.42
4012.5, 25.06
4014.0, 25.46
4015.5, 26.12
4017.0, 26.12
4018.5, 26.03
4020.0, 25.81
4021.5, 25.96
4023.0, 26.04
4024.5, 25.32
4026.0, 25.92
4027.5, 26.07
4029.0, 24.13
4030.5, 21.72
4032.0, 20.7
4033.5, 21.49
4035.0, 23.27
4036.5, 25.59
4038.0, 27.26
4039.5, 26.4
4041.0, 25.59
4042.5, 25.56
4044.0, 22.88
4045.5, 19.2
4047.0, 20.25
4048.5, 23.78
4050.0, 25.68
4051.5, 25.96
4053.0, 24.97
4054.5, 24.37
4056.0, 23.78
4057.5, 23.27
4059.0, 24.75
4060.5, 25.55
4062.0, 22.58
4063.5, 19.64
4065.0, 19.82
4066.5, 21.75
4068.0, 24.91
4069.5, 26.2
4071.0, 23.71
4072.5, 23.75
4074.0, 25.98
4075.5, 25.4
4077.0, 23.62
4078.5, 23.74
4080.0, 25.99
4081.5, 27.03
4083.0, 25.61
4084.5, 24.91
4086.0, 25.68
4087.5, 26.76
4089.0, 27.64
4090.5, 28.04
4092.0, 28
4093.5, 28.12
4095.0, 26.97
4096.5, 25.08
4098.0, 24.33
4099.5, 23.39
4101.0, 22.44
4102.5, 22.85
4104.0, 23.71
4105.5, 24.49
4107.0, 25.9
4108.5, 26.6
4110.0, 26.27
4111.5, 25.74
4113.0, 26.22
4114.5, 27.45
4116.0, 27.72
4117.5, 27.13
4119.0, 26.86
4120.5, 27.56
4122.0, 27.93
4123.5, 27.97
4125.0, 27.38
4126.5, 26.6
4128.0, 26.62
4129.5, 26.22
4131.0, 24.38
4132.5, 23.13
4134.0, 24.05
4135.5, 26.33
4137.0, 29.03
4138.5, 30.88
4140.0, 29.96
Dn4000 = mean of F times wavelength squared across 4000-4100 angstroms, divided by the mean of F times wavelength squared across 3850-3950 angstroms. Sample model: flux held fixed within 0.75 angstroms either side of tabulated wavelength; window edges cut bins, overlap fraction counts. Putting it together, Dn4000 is 1.7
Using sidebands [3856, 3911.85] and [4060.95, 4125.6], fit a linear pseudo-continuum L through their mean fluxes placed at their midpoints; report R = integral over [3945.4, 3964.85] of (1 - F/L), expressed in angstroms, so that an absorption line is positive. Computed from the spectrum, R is 2.5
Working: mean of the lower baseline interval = 16.7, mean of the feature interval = 17.2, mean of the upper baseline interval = 25.4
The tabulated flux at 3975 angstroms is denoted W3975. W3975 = 15.92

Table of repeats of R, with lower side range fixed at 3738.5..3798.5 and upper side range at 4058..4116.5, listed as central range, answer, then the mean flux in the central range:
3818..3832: 4.9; 11.8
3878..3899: 2.9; 17.1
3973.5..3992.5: 0.9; 21.3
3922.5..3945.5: 9.9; 12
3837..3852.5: 3.5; 14.5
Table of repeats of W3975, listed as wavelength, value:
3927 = 12.28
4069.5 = 26.2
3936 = 9.885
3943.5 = 13.07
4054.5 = 24.37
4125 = 27.38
